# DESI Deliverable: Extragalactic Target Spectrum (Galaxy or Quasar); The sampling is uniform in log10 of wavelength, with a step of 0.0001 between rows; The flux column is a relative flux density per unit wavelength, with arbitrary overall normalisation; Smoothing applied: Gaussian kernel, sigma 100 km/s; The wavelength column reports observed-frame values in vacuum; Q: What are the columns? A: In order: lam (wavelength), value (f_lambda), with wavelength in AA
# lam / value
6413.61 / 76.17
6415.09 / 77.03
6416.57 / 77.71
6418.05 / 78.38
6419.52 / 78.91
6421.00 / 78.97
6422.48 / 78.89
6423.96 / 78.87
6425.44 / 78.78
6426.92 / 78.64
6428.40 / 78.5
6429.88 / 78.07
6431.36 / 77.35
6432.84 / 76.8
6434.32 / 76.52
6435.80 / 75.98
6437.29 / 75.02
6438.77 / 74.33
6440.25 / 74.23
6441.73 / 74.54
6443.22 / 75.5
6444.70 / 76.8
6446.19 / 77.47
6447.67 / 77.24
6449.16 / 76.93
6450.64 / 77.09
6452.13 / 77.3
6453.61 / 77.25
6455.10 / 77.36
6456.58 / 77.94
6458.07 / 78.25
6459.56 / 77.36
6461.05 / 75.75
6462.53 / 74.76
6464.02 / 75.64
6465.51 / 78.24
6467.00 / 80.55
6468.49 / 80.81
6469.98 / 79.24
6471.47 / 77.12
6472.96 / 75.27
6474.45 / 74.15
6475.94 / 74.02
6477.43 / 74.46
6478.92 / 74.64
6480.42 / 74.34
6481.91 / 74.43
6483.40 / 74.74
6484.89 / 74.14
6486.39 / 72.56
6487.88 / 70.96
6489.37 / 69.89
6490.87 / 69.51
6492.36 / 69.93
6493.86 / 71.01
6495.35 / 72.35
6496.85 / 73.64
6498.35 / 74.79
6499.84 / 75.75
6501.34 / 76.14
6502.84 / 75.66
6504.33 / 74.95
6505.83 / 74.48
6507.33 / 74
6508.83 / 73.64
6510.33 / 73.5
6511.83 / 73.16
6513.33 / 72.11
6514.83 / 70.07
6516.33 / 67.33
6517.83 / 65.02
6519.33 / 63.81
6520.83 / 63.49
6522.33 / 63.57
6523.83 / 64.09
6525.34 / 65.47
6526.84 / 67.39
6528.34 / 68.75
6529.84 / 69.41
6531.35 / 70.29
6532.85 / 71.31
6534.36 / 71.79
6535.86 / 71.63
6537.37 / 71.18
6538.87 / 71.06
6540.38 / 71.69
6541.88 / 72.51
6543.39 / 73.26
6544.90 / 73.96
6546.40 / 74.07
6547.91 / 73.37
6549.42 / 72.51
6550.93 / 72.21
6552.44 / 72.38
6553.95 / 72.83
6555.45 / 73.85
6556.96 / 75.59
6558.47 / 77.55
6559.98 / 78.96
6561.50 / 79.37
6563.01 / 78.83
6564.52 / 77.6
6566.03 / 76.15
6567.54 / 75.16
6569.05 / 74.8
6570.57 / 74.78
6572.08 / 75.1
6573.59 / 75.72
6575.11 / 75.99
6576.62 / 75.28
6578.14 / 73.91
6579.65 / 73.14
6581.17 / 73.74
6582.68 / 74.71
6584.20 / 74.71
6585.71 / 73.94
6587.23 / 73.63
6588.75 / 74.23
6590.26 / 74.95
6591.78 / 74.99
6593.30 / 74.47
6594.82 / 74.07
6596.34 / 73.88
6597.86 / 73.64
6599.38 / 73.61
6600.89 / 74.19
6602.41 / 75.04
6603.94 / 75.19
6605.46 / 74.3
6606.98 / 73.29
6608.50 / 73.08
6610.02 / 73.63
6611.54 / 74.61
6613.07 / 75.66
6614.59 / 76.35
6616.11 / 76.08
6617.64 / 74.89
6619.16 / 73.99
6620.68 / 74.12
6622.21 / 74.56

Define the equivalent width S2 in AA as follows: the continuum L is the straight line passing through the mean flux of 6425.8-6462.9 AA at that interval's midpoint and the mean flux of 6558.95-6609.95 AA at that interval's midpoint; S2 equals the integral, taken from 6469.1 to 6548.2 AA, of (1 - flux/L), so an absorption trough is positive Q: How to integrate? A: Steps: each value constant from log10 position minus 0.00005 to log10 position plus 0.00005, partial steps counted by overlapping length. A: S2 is 4.23 AA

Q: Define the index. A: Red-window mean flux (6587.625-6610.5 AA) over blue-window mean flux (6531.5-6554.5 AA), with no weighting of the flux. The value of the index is 1.0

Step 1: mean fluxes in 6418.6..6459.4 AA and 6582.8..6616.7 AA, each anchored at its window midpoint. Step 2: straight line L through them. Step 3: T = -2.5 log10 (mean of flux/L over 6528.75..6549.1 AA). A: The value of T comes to 0.05 mag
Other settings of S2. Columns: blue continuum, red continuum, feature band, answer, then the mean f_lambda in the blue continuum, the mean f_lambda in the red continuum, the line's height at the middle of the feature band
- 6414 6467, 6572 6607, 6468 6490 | 0.5 AA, 77.1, 74.4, 76.4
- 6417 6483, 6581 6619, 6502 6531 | 2.4 AA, 76.9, 74.4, 75.8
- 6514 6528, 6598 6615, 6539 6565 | -2.2 AA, 65.7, 74.4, 68.9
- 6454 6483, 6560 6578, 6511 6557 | 3.7 AA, 76.5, 76.2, 76.3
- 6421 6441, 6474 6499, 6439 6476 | -0.9 AA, 77.2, 72.9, 75.1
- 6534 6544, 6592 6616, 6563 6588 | -0.6 AA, 71.9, 74.4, 73.3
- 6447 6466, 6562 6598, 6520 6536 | 1.7 AA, 77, 74.9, 75.8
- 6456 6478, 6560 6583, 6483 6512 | 1.3 AA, 76.9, 75.7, 76.6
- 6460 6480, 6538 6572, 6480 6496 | 0.8 AA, 76.5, 74.7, 76.1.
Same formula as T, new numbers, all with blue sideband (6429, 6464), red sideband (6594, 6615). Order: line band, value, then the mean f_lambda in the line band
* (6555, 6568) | -0.03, 77.1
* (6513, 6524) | 0.14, 66.1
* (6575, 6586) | 0.00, 74.4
